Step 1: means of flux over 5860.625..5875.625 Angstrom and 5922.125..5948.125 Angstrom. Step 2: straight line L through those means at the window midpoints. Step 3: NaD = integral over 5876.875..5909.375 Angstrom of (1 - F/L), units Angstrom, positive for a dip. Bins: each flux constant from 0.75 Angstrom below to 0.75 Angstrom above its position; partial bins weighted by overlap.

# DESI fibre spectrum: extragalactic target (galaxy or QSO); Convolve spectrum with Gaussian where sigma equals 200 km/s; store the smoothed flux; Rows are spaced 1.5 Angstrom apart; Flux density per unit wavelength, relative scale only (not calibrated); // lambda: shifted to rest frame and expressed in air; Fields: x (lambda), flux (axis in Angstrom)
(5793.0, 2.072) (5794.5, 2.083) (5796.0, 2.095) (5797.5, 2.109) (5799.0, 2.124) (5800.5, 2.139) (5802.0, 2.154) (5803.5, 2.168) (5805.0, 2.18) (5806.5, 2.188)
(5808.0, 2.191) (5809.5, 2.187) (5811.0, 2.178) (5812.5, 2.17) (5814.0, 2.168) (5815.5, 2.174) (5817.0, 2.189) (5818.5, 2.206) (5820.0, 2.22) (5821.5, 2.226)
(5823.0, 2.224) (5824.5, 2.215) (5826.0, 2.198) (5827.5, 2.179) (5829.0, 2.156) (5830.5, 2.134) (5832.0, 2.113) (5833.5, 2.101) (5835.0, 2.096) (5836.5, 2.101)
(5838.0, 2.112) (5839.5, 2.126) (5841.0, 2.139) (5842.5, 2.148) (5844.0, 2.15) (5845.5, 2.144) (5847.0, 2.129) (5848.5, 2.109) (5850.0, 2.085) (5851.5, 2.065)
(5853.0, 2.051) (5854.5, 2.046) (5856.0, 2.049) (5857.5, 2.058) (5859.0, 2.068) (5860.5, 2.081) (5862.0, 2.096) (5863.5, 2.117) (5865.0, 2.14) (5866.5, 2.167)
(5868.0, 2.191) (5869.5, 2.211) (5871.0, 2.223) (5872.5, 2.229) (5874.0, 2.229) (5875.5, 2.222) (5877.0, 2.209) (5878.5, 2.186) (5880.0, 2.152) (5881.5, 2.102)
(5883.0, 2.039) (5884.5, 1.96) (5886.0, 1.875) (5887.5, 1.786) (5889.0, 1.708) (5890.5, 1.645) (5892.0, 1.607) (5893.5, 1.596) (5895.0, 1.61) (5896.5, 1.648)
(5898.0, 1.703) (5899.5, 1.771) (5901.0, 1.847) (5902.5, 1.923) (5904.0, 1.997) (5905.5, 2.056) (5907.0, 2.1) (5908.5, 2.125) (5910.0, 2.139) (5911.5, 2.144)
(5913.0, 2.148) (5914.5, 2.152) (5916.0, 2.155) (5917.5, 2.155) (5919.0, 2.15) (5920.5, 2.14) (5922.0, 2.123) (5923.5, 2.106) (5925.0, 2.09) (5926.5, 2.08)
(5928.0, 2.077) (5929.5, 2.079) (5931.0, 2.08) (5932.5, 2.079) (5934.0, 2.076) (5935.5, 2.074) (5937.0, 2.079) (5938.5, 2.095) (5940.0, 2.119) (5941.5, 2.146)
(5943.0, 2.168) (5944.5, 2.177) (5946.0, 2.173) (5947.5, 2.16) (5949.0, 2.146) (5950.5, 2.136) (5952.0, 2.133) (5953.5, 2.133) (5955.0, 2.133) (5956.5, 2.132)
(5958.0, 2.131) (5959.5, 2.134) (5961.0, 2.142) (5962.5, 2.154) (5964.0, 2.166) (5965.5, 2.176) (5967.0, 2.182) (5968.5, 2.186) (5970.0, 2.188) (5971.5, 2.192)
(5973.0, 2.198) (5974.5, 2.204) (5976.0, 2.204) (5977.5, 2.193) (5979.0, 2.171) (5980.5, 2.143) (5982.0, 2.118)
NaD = 4.0 Angstrom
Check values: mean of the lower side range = 2.18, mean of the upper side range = 2.11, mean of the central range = 1.89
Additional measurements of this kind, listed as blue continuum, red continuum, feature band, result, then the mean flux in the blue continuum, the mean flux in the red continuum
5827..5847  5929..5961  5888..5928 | 3.13 Angstrom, 2.13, 2.12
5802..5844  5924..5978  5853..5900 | 3.52 Angstrom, 2.17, 2.14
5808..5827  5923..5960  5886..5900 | 3.03 Angstrom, 2.2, 2.12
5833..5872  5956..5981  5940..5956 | 0.09 Angstrom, 2.12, 2.17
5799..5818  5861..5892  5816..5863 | -0.15 Angstrom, 2.17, 2.06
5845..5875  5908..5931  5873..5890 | 0.68 Angstrom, 2.13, 2.12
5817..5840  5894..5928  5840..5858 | 0.23 Angstrom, 2.16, 2.01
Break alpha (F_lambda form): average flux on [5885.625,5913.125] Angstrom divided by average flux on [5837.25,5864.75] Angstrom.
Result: 0.89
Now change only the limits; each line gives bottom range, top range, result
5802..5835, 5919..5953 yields 0.97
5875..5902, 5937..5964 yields 1.15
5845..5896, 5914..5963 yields 1.05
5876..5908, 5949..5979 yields 1.15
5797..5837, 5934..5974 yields 0.99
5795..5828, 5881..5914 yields 0.87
